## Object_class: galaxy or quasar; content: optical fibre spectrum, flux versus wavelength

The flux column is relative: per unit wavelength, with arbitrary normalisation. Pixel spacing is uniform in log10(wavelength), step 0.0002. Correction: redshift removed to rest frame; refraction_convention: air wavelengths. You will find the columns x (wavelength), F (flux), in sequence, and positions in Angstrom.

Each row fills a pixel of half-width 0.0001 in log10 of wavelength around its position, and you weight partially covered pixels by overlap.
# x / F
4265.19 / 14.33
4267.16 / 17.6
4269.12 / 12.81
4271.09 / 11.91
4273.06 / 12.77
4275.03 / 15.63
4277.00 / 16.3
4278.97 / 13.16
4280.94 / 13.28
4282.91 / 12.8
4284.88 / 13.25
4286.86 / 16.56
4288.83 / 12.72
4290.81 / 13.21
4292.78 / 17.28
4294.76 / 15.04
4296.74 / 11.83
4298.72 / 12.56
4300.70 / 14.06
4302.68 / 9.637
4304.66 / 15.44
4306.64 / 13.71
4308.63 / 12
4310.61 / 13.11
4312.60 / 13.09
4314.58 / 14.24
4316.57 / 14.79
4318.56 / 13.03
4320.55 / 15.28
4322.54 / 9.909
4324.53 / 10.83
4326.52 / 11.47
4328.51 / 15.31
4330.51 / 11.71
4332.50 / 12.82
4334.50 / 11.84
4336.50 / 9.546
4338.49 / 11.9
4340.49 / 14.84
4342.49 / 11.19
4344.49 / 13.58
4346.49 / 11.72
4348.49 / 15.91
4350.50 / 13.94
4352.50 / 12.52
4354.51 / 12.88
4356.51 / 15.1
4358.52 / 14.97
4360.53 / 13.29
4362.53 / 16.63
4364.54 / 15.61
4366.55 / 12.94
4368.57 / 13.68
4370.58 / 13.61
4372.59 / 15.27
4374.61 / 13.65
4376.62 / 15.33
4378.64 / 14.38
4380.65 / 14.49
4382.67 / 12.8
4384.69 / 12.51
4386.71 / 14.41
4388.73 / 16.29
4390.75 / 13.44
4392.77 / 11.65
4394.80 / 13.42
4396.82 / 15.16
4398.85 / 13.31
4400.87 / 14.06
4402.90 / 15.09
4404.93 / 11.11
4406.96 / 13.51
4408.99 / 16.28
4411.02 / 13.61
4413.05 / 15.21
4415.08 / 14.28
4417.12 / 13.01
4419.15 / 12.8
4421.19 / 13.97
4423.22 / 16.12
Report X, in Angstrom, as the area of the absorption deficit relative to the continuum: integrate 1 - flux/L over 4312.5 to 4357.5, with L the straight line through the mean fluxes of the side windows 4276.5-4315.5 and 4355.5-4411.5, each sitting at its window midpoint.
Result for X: 3.0 Angstrom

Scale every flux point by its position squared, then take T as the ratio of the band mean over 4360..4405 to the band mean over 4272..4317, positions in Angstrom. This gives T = 1.1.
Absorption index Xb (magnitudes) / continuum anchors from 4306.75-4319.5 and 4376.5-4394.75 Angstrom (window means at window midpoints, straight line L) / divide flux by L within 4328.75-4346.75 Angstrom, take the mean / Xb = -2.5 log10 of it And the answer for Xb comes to 0.11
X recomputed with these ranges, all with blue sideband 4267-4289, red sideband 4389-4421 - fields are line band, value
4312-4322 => 0.0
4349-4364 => -0.5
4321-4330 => 1.2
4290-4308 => 0.4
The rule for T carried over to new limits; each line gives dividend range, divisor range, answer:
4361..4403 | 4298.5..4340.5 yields 1.14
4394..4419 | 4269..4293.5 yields 1.06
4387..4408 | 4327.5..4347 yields 1.13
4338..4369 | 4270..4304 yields 1.04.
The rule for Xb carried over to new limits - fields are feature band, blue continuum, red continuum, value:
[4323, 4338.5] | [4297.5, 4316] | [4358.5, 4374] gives 0.15 mag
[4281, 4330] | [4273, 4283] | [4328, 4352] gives 0.02 mag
